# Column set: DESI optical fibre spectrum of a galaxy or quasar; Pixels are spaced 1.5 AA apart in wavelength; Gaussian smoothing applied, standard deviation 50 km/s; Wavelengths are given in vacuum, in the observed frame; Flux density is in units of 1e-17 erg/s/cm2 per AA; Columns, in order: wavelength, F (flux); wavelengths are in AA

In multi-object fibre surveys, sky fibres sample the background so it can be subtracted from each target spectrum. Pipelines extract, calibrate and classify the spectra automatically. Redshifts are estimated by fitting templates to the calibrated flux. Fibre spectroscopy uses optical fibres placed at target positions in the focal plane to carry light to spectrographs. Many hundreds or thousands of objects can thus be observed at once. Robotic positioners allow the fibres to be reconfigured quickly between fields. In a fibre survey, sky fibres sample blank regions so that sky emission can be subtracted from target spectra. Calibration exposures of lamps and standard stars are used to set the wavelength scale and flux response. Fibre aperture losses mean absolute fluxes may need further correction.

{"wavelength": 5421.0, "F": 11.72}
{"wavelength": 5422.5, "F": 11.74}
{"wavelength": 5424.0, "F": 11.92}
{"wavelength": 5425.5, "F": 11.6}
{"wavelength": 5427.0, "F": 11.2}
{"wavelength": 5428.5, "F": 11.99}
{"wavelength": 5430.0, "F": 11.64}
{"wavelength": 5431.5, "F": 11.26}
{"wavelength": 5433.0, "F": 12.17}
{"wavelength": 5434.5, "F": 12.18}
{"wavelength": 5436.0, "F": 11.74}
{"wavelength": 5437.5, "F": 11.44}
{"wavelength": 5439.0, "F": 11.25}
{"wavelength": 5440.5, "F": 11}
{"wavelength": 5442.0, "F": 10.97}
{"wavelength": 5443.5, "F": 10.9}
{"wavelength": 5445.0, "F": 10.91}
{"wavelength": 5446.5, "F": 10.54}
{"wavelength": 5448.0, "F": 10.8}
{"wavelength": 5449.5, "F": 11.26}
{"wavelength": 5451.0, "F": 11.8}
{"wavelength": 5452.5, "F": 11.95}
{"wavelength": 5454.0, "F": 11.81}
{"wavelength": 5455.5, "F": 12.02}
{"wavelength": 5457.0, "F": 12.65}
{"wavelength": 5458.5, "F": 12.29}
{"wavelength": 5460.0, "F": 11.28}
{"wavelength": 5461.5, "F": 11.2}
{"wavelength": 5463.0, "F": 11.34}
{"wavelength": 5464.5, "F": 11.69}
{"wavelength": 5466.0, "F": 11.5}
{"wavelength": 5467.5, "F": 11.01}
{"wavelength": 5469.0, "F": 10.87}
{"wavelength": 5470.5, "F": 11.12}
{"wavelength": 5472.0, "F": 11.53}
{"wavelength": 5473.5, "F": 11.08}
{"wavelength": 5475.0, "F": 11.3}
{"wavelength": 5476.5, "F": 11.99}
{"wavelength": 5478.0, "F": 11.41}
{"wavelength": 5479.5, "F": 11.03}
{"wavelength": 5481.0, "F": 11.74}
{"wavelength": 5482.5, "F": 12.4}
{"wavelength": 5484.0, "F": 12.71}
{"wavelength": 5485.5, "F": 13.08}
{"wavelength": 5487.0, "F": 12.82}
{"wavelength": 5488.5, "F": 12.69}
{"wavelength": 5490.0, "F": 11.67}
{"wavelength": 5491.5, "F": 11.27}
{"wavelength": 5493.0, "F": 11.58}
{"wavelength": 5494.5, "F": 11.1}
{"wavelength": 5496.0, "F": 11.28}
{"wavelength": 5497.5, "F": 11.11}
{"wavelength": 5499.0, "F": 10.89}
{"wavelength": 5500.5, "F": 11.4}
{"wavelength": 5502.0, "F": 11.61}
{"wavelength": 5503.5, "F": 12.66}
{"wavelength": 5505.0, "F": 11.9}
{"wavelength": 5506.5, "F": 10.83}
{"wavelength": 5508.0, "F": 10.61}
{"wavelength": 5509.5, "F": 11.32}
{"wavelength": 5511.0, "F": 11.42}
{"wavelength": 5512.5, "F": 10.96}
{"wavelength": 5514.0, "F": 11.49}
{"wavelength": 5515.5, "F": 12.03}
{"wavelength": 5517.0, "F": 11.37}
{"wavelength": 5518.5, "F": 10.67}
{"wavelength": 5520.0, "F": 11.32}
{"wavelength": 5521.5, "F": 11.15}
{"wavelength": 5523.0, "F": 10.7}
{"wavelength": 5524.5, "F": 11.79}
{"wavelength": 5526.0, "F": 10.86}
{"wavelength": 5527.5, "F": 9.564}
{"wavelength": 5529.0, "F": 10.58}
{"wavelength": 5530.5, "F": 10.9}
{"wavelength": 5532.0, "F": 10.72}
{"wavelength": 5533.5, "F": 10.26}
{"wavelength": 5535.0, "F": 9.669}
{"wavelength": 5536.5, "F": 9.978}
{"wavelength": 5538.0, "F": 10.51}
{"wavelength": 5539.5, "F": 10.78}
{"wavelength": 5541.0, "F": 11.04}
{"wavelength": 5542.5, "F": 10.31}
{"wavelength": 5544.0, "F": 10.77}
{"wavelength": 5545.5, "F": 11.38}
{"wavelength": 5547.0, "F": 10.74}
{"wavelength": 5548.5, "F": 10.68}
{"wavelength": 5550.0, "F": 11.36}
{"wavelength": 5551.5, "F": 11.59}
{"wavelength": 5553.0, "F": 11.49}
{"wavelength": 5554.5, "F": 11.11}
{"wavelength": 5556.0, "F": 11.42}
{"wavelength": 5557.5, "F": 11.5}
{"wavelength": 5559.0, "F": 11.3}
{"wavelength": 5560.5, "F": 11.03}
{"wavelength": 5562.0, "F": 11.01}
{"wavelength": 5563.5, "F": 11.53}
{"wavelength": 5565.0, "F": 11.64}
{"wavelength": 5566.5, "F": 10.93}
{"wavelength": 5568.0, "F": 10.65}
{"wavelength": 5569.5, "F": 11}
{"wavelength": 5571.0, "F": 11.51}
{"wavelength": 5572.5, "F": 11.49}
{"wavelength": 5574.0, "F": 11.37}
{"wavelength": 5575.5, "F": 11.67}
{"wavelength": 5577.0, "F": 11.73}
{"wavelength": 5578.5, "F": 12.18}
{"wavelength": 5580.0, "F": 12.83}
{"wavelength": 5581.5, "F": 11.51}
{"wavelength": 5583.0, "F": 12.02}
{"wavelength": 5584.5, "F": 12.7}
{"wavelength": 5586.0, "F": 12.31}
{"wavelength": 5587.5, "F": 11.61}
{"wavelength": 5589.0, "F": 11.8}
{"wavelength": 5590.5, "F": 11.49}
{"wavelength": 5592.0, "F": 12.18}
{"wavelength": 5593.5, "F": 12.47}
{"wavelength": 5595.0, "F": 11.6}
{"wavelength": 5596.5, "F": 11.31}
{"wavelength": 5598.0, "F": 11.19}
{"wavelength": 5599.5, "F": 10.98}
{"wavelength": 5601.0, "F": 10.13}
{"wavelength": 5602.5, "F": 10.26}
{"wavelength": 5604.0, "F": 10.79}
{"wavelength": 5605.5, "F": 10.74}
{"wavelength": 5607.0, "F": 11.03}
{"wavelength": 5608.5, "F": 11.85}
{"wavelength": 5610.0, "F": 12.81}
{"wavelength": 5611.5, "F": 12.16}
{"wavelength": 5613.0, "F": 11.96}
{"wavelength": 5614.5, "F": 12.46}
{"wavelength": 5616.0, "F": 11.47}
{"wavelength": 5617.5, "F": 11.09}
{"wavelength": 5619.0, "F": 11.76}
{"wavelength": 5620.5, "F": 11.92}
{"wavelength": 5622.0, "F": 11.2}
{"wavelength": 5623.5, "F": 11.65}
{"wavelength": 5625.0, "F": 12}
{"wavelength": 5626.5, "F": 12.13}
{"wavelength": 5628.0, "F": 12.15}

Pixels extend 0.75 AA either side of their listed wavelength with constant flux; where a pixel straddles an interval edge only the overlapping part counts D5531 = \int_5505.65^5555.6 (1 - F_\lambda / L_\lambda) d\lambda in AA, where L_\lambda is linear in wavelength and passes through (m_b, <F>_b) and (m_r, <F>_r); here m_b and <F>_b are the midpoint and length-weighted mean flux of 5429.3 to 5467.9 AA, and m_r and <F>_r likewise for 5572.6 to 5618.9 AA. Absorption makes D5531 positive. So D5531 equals 2.9 AA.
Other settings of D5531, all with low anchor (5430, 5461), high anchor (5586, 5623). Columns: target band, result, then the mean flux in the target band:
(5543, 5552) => 0.37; 11.1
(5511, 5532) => 0.89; 11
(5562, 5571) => 0.28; 11.2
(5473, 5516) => -0.44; 11.6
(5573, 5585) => -0.47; 12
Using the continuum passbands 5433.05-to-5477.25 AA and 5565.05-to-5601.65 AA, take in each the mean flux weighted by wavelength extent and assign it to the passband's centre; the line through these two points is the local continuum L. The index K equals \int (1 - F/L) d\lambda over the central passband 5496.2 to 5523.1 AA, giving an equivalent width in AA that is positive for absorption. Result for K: 0.5 AA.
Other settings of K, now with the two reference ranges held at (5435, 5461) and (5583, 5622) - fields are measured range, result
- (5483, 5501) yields -0.5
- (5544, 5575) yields 0.9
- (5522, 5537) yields 1.3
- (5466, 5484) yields 0.0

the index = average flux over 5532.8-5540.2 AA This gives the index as 10.2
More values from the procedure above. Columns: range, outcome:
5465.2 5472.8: 11.2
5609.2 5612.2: 12.5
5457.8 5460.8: 11.8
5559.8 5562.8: 11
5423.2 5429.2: 11.7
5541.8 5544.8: 10.6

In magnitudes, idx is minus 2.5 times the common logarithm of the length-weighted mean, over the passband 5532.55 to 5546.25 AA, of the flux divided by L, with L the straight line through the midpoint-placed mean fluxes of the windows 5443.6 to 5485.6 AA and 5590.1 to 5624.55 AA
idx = 0.10 mag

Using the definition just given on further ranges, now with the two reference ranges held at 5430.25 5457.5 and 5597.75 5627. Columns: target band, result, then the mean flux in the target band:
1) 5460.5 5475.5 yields 0.020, 11.3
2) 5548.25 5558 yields 0.014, 11.3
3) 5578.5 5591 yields -0.053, 12.1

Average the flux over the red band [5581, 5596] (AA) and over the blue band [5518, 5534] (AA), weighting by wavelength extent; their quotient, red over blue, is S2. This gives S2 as 1.11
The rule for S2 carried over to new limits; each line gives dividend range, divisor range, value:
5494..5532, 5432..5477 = 0.98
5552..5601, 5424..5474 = 1.01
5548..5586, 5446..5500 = 0.99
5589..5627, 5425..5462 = 1.00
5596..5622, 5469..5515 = 0.98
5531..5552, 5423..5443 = 0.92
